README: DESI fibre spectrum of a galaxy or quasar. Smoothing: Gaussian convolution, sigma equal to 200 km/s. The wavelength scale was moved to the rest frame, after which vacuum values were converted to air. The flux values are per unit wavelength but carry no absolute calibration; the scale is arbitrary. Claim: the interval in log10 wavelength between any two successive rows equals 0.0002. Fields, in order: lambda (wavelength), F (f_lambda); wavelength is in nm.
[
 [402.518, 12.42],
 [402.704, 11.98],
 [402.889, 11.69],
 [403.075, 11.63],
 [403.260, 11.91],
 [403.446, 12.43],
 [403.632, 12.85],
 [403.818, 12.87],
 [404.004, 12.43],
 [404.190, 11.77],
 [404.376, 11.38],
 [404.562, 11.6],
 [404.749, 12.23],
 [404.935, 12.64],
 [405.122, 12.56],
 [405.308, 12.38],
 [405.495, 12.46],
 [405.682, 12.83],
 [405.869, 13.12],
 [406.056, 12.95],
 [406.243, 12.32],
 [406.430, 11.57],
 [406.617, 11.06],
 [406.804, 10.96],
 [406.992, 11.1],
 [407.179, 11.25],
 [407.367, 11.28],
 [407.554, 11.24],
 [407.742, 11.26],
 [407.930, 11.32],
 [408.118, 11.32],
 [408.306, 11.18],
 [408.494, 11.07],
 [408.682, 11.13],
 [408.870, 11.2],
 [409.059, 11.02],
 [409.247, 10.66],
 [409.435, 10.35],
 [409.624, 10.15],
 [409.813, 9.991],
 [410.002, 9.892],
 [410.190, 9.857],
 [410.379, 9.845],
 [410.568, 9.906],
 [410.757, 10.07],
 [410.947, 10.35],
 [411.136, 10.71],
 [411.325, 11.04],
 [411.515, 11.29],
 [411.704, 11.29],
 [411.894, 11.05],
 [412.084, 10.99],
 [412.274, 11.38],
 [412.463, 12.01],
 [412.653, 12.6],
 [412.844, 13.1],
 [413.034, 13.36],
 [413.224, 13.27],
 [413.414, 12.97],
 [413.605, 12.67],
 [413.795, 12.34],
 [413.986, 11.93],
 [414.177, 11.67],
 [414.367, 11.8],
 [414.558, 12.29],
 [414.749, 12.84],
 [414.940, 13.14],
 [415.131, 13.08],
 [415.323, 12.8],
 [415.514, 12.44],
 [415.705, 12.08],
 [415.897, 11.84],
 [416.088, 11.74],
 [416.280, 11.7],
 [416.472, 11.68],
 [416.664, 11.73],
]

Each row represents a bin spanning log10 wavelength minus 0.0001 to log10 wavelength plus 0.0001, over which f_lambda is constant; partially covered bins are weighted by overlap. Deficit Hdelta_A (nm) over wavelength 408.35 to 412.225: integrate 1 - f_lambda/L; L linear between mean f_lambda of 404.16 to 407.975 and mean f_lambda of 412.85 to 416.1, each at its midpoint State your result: 0.51 nm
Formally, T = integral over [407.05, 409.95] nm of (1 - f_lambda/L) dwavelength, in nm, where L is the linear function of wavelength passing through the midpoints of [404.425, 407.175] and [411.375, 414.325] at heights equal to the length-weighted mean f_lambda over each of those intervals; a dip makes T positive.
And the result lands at 0.27 nm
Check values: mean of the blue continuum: 12.1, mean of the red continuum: 12.1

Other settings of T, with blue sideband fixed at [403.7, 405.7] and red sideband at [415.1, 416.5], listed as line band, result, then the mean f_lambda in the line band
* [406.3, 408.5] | 0.18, 11.2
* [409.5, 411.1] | 0.28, 10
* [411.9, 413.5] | -0.03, 12.4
